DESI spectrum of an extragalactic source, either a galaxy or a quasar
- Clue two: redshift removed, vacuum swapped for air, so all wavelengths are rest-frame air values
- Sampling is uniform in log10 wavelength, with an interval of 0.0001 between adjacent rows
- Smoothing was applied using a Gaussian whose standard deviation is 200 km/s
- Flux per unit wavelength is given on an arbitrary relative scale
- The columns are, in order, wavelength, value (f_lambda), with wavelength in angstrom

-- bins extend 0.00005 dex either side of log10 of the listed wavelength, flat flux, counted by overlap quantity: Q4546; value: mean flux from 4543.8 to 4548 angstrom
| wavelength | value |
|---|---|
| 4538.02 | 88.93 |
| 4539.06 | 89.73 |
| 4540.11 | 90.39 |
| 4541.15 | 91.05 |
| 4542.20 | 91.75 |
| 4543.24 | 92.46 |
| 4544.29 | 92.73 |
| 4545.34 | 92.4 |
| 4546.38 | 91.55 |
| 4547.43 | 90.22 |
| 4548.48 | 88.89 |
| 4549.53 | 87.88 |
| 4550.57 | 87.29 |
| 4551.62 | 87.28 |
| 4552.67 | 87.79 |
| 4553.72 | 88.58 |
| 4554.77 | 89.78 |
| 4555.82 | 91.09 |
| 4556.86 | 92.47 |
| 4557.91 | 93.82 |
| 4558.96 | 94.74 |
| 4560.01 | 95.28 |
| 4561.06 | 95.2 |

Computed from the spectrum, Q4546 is 91.6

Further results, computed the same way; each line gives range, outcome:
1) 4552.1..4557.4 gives 90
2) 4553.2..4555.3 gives 89.1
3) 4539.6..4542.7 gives 91.1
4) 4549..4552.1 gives 87.6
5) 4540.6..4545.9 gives 92.2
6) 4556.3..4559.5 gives 93.9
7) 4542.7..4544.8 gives 92.7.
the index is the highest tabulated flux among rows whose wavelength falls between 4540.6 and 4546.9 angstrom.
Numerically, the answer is 92.73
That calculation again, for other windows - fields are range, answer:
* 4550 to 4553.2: 87.79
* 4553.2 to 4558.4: 93.82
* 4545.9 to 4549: 91.55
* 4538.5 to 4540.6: 90.39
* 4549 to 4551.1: 87.88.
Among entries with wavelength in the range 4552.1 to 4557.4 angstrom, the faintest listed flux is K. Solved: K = 87.79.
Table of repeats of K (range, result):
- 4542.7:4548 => 90.22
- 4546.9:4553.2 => 87.28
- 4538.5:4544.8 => 89.73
